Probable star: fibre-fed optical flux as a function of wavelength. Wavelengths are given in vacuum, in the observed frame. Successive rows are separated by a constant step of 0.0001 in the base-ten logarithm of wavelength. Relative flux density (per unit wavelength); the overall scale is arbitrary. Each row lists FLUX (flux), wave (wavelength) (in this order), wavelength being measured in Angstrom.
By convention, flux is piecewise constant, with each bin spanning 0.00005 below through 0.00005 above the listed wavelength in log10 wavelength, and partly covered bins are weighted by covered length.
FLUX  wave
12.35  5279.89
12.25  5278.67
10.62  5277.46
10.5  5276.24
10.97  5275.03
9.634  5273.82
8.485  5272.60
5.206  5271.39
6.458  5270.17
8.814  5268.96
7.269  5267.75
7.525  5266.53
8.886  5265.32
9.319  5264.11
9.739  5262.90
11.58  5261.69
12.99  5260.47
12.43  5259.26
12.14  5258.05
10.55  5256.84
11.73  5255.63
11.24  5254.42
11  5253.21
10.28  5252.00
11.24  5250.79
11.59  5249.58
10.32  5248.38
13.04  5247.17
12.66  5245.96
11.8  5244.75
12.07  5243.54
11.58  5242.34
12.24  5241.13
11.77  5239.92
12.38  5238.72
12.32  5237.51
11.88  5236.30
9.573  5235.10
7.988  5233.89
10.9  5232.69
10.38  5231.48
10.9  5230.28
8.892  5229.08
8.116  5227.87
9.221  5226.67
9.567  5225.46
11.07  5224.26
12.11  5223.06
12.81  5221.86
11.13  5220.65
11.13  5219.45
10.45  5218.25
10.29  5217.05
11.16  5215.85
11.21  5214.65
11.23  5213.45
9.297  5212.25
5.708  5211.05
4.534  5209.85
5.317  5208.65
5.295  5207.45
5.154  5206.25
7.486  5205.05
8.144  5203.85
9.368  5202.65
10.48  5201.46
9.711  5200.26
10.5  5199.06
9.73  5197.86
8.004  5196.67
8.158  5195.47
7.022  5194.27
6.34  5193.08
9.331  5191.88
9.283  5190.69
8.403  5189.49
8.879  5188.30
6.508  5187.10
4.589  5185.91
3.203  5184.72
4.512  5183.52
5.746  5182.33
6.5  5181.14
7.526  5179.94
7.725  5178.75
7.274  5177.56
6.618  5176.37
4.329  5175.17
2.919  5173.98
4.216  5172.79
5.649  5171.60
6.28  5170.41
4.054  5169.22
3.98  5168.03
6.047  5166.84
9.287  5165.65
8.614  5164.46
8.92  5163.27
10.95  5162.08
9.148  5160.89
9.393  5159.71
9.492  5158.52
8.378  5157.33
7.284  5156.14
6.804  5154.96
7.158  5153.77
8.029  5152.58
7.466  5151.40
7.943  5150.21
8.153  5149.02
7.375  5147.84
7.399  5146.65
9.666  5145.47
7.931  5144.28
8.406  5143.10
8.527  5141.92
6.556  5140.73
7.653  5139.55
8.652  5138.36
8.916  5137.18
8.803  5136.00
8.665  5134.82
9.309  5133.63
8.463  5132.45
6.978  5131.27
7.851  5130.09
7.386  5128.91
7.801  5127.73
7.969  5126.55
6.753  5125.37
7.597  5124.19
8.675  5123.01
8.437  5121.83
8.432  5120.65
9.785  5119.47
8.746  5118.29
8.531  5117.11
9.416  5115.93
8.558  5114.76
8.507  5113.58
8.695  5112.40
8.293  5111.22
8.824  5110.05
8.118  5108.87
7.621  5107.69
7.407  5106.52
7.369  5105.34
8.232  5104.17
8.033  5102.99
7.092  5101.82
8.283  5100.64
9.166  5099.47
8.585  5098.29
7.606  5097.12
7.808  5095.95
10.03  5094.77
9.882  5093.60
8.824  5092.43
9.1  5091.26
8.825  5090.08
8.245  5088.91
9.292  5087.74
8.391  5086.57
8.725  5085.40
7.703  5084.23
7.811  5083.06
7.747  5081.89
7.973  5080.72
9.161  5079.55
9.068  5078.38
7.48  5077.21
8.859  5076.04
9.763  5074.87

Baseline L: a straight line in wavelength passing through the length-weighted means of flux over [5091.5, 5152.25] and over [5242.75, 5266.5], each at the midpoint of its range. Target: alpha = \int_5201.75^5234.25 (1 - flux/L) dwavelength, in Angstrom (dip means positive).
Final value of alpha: 3.7 Angstrom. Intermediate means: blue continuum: 8.26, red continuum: 11.2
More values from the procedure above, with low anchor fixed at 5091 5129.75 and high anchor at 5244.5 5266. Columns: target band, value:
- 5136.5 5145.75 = 0.7 Angstrom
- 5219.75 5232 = 0.2 Angstrom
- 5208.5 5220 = 1.4 Angstrom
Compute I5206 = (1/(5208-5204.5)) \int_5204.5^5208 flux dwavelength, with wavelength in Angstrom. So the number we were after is 5.96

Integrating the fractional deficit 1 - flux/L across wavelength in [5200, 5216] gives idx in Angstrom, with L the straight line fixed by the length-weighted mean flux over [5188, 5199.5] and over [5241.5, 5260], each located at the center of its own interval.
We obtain 2.18 Angstrom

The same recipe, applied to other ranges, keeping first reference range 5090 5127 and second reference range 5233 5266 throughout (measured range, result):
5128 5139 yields 0.74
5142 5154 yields 1.57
